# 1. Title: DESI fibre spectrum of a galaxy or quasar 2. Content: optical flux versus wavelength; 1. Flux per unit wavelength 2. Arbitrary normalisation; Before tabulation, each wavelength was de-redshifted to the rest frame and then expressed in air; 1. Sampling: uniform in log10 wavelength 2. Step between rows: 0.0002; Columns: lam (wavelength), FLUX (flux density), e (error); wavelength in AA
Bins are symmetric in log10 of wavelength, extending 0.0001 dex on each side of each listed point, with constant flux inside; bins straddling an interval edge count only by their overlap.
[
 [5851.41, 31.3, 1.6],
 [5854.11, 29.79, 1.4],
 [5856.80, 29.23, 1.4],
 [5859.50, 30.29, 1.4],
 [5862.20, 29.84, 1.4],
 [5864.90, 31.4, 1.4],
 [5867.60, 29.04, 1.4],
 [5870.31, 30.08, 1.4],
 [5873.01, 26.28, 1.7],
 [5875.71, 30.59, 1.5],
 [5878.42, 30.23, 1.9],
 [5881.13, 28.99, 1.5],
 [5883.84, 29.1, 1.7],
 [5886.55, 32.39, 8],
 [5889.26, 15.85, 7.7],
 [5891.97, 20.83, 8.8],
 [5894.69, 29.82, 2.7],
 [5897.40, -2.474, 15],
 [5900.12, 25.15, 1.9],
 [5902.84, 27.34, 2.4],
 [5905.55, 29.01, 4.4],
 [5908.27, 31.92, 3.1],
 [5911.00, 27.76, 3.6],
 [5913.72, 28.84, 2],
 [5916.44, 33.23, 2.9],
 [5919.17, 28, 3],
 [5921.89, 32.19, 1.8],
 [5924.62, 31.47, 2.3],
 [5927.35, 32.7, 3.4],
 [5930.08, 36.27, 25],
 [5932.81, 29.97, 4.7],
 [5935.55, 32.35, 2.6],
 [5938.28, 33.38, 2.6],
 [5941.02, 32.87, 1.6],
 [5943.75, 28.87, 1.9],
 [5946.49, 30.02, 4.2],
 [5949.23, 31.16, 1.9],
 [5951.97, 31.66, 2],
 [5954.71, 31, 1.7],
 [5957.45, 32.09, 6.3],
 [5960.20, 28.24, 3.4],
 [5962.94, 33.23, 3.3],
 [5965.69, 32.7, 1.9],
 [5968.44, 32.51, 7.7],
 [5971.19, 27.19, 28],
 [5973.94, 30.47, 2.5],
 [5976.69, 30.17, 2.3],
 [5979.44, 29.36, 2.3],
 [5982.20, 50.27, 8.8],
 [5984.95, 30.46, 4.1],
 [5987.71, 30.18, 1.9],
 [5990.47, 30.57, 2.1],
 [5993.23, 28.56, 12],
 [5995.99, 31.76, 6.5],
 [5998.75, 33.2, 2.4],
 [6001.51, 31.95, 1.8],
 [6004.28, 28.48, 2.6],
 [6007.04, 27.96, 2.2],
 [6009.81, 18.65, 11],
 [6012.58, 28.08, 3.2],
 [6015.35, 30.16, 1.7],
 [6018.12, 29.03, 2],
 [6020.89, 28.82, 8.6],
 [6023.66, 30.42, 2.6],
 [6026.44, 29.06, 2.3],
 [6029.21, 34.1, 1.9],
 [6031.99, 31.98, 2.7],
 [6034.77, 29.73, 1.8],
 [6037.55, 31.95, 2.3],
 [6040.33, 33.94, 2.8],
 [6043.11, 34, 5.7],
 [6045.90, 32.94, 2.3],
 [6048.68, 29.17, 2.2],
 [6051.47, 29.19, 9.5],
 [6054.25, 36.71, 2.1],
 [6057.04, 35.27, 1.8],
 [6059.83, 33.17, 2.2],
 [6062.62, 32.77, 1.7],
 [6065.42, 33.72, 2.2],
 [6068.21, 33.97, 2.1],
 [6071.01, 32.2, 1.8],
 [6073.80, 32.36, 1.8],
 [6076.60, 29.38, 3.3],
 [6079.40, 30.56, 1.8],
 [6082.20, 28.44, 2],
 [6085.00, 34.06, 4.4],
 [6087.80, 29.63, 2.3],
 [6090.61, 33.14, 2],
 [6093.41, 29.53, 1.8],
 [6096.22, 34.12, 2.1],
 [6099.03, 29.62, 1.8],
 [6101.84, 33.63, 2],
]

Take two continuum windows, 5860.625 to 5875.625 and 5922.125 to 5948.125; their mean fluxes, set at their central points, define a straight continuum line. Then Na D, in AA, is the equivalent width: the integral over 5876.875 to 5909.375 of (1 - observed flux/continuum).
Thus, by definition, 5.9 AA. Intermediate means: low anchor 29.5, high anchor 32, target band 24.8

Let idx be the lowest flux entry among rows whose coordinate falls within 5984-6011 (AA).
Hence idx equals 18.65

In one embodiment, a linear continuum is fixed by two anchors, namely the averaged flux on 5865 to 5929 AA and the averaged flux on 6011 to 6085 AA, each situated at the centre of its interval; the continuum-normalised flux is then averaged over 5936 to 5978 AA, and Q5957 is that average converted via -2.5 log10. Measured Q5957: -0.07 mag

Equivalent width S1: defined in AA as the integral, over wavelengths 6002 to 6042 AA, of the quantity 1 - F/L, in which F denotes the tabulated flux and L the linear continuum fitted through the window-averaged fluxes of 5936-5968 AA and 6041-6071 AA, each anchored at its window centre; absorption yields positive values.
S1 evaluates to 3.7 AA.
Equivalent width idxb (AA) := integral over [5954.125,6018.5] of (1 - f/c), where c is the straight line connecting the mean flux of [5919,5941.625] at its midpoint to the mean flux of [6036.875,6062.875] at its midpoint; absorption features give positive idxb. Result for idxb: 3.8 AA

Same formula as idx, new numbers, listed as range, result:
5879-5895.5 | 15.85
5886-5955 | -2.474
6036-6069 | 29.17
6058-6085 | 28.44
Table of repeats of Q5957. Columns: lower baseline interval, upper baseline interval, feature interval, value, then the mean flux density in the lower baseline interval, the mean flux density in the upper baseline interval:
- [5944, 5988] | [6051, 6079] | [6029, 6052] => 0.03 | 31.9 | 32.9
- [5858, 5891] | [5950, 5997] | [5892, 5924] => 0.13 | 28.6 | 31.8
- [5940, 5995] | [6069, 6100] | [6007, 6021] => 0.17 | 31.6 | 31.3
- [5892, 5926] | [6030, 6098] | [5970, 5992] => -0.11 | 26.6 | 32.2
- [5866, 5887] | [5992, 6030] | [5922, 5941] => -0.11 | 29.5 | 29.2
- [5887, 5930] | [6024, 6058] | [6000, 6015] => 0.13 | 26.6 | 32.2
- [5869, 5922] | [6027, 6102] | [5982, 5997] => -0.09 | 26.6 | 32.1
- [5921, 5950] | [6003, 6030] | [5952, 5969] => -0.03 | 31.9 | 28.4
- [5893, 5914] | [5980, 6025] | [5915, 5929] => -0.23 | 24.4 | 30.5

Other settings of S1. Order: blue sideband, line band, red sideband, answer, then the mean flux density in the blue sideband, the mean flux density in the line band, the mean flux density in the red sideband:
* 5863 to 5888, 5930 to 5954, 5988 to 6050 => -1.30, 29.7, 31.6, 30.2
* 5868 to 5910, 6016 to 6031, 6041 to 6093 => 0.16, 25.8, 30.3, 32.2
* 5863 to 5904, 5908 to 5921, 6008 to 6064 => -1.52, 25.7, 29.9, 30.9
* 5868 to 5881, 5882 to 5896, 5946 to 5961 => 1.81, 29.2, 25.7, 30.8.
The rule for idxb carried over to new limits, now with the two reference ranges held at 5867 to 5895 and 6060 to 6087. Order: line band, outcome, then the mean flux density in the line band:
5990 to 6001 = -0.4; 31.1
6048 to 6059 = -0.5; 32.8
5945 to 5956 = -0.7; 30.9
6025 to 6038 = -0.1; 31.3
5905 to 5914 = -0.4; 29.5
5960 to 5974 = -0.7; 31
